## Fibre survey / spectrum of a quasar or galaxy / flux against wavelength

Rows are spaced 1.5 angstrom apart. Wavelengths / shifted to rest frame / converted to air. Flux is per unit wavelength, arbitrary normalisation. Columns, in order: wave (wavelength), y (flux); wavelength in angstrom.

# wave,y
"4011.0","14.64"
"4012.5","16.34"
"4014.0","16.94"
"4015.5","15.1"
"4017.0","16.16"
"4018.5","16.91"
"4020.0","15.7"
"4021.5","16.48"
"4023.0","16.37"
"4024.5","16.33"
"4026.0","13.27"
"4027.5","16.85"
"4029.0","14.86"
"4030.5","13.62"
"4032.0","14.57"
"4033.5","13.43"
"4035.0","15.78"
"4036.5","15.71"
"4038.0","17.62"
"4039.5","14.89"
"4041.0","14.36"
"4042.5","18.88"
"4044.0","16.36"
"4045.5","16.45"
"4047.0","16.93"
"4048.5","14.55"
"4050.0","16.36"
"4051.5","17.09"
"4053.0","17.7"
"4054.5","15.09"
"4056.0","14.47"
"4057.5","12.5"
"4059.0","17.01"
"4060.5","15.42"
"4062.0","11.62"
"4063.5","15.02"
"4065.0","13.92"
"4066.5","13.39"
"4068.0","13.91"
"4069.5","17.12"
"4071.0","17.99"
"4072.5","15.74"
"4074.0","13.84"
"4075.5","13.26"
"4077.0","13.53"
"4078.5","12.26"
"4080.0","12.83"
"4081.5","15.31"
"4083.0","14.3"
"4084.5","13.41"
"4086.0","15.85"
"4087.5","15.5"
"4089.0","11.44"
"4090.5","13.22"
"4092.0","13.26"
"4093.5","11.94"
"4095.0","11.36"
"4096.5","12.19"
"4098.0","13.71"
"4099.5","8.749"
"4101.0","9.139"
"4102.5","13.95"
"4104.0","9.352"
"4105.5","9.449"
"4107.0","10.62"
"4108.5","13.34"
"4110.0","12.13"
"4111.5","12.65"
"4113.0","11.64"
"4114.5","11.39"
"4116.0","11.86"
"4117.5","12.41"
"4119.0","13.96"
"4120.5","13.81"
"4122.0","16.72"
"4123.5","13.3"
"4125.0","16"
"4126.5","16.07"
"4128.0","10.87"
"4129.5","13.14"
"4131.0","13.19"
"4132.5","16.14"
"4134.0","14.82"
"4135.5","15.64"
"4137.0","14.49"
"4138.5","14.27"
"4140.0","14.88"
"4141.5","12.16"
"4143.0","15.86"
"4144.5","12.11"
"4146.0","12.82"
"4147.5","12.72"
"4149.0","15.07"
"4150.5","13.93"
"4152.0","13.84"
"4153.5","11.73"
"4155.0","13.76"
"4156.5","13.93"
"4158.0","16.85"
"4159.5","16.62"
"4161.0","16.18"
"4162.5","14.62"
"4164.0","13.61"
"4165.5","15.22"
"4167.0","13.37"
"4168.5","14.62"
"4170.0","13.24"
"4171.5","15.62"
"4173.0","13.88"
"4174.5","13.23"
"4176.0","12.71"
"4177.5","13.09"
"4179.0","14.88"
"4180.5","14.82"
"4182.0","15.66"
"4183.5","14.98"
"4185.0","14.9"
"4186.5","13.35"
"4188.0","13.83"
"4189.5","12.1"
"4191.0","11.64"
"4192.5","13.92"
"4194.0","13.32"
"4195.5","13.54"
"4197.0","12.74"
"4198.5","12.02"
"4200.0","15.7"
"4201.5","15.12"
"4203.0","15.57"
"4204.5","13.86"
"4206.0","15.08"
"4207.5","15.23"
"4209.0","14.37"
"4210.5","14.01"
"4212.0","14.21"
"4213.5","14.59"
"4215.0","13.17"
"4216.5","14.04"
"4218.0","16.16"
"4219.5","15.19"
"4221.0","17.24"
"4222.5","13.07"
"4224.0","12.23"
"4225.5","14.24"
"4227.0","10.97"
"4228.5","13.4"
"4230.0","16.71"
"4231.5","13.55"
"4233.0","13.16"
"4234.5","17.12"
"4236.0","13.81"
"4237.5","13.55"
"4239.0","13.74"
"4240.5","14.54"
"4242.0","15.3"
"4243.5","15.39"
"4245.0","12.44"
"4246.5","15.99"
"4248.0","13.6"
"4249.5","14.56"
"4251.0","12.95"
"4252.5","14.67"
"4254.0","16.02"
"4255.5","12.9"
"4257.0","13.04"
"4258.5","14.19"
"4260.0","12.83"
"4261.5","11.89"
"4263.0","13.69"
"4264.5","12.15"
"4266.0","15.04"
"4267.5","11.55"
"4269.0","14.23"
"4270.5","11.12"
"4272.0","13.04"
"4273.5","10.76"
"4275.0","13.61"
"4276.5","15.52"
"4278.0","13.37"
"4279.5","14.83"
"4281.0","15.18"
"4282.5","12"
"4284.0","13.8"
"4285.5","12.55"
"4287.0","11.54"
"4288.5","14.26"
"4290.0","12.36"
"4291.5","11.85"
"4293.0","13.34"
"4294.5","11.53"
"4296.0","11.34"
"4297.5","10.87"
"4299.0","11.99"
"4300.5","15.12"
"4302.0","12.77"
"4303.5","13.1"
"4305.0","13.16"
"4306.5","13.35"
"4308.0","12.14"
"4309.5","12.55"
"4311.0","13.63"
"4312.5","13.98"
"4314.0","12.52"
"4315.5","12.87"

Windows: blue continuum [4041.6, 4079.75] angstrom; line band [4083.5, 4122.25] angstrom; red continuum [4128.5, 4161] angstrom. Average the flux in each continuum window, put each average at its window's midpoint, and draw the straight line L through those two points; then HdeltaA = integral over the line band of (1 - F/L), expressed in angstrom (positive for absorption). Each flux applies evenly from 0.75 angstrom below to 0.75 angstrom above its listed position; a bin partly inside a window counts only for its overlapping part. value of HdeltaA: 6.1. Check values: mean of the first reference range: 15.2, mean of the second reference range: 14.2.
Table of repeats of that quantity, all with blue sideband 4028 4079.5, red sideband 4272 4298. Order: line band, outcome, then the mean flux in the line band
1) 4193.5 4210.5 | -0.7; 14.2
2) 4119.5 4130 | 0.1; 14.3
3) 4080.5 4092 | 0.6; 14.1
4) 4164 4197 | 0.1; 13.9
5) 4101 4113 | 2.6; 11.5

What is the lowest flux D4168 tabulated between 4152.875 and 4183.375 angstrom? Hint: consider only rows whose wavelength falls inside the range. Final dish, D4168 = 11.73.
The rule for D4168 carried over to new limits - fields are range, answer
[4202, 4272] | 10.97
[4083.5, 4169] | 8.749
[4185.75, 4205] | 11.64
